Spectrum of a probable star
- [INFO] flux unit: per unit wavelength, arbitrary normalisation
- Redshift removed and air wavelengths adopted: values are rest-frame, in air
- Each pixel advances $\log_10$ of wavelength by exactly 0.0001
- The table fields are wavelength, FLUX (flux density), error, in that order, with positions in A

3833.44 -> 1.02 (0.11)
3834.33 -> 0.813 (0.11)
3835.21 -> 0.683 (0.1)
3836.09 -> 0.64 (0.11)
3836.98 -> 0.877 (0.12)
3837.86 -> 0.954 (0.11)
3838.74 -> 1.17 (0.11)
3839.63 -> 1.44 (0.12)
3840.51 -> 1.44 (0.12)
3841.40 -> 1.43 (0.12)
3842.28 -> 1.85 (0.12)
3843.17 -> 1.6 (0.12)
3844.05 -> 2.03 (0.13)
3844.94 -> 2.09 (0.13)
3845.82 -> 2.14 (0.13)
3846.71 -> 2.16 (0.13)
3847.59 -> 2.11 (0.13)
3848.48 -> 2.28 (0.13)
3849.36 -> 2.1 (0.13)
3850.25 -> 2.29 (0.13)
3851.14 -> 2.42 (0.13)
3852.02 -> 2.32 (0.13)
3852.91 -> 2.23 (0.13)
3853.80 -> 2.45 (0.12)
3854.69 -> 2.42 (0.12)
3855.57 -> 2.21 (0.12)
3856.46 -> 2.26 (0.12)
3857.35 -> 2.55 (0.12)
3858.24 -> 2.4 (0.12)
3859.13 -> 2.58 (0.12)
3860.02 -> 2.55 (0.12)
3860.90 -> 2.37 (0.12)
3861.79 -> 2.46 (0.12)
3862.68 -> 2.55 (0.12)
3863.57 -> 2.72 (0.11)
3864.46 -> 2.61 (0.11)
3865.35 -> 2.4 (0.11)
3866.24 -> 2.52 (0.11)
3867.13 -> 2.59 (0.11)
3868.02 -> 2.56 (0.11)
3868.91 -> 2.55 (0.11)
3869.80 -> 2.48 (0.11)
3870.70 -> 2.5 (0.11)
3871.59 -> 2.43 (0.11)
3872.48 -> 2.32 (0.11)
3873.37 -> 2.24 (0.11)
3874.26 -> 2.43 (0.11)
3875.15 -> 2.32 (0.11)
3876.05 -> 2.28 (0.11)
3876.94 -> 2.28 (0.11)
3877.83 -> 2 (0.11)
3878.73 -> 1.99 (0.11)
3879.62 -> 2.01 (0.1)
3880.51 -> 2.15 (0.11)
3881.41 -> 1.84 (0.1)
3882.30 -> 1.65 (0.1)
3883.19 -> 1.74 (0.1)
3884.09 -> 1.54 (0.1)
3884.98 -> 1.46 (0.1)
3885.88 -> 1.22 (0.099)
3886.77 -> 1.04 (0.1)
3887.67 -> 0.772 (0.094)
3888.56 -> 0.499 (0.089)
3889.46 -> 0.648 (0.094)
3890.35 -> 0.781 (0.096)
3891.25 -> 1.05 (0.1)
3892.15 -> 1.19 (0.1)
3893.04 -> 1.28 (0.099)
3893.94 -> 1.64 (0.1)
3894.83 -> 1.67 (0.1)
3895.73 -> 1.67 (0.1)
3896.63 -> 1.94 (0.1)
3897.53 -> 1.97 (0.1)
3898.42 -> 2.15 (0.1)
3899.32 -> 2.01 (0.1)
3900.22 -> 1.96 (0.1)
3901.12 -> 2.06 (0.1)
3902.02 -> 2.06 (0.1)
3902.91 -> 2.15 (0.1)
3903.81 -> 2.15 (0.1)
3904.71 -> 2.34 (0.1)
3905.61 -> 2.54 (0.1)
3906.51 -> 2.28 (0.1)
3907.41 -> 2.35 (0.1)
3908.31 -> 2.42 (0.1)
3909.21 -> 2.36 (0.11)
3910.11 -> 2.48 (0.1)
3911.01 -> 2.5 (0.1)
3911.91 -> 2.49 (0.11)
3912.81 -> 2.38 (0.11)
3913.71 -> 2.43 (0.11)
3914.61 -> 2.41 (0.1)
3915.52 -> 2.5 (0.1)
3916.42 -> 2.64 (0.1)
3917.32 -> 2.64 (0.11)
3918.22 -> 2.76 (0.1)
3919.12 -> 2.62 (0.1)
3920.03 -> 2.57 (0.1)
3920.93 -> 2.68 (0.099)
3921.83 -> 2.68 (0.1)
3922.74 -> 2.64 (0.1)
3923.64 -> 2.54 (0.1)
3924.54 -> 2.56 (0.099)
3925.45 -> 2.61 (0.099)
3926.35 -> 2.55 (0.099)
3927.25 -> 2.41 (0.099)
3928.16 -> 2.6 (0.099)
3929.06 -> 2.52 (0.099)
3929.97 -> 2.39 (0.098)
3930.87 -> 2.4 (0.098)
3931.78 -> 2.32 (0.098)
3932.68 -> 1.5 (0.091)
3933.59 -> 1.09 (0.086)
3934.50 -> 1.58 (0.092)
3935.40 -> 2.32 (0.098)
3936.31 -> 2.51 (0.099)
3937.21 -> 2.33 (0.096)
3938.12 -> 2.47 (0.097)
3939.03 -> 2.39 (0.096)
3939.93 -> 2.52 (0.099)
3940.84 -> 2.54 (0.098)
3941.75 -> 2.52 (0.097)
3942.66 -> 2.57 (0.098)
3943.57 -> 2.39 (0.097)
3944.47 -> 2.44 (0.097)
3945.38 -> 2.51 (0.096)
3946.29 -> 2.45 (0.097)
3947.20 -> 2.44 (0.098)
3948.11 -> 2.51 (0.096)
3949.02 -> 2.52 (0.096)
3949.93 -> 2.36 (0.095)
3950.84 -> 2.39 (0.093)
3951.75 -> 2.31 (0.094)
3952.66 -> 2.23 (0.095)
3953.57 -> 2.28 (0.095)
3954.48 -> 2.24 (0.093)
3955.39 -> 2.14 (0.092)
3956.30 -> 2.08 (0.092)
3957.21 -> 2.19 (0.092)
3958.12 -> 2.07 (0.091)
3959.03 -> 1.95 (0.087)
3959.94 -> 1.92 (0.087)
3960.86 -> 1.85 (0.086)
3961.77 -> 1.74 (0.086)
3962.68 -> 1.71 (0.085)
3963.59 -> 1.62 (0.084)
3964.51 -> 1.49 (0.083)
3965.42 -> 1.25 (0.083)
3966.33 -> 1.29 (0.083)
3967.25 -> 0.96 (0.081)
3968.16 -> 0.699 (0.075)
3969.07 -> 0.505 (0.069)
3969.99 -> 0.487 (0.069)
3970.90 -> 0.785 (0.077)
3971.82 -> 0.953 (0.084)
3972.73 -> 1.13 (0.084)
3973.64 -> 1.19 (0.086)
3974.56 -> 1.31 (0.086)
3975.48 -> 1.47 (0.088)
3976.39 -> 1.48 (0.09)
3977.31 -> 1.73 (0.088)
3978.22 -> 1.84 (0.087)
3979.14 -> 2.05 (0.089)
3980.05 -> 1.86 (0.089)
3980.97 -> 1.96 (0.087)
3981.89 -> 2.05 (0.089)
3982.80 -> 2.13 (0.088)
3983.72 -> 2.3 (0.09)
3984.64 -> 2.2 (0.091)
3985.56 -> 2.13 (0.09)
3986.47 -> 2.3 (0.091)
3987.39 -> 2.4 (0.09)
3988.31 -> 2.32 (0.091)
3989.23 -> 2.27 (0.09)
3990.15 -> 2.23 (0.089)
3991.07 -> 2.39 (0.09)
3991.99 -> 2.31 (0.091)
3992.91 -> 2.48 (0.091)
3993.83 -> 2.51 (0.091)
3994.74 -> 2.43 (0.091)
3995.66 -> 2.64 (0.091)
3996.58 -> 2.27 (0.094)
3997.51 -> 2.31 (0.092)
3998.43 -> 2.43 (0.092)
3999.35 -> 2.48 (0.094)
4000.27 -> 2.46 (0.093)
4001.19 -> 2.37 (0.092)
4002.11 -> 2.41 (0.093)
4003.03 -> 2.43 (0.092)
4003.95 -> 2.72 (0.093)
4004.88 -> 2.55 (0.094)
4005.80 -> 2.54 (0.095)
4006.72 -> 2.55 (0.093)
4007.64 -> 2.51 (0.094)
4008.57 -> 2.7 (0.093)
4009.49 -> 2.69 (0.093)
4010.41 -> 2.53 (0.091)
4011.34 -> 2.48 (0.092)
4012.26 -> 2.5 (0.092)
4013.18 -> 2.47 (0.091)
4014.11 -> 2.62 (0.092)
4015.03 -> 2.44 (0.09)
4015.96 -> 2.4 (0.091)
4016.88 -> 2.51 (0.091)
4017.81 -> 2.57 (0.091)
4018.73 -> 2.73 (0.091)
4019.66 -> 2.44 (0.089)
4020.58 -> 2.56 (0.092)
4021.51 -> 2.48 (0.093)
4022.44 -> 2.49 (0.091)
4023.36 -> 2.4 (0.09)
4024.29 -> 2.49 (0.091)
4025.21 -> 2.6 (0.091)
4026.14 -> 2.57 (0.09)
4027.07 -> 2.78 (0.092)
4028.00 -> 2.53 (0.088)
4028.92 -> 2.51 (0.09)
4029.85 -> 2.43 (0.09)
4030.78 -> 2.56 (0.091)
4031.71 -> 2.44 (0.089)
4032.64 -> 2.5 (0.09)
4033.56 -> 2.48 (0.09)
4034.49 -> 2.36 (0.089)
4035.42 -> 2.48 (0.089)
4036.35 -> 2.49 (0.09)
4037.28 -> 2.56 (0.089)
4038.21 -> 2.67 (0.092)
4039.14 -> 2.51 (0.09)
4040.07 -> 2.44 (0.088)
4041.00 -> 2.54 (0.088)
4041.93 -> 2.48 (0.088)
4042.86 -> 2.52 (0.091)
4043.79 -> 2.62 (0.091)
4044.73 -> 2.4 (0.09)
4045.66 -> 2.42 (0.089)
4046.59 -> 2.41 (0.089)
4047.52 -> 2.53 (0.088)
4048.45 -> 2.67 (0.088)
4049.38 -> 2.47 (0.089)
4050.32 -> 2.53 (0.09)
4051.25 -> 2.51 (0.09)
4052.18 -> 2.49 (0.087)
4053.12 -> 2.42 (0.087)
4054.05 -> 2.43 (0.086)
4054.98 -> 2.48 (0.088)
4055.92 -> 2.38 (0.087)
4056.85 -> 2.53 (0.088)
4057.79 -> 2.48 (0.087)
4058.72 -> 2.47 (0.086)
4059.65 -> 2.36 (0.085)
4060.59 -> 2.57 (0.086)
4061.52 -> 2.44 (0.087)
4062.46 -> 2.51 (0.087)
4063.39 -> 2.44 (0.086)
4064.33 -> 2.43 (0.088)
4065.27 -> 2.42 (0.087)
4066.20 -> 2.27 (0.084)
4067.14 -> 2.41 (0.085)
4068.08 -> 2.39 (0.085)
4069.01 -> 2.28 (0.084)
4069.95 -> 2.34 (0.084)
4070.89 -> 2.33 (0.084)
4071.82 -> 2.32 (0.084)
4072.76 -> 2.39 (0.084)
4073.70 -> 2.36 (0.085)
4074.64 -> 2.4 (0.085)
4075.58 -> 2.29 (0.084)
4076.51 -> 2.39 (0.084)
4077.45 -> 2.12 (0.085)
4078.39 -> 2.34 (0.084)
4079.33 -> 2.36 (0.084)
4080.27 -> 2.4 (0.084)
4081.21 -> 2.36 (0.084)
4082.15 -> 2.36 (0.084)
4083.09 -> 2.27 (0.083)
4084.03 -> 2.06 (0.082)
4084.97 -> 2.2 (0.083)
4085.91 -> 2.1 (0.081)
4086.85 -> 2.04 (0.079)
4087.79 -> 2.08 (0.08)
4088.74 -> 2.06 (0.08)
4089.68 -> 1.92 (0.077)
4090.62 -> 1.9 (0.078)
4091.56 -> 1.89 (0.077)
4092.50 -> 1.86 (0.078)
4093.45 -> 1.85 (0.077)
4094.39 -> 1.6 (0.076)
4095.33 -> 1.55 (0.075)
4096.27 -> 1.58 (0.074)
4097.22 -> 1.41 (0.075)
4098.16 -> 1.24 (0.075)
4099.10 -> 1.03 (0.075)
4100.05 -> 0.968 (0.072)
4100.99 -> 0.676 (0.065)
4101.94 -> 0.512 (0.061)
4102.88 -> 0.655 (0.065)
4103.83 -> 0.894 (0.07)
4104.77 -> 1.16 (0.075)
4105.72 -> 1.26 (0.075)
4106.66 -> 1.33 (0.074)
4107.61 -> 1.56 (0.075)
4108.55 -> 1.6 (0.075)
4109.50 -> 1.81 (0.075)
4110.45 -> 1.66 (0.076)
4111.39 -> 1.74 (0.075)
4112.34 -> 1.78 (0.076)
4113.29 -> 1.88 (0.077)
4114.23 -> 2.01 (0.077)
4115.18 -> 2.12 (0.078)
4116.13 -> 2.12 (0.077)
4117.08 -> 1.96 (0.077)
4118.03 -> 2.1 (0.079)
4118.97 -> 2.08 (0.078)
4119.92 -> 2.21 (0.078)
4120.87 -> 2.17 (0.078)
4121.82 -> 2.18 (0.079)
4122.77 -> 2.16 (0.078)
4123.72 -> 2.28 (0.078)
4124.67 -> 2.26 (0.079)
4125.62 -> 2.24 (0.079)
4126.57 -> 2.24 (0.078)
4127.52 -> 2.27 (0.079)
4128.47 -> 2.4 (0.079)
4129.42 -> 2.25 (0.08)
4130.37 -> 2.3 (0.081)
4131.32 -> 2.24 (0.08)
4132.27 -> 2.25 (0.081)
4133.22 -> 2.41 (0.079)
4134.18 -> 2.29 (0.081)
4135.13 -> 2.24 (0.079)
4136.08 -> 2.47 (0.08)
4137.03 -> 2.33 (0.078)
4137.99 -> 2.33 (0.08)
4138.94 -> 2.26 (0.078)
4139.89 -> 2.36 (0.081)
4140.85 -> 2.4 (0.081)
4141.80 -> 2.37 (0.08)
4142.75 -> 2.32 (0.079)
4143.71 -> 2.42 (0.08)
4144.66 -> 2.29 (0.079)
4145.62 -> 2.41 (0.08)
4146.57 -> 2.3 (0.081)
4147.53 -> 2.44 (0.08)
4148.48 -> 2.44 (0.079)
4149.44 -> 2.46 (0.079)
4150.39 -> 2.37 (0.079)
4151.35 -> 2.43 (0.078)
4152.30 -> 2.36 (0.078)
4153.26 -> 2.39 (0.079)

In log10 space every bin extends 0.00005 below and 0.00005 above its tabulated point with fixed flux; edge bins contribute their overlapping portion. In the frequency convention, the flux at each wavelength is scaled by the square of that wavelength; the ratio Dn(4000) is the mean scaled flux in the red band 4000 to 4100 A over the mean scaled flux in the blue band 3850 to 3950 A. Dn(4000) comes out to 1.1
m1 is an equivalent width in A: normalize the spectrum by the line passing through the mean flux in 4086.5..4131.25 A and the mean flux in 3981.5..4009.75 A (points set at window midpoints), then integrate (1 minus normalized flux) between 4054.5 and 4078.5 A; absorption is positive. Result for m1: -4.6 A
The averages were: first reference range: 2.4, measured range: 2.39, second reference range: 1.77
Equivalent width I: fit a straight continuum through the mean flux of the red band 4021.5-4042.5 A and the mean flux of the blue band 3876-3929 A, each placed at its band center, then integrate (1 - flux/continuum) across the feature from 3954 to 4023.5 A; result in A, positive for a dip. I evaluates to 8.5 A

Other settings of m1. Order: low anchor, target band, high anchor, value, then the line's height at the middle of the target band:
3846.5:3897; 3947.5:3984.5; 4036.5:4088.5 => 8.0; 2.21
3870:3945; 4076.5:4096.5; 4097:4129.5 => -3.2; 1.77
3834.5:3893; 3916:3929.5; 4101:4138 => -4.7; 1.93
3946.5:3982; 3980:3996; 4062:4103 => -4.5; 1.78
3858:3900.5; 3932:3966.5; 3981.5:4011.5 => 1.4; 2.23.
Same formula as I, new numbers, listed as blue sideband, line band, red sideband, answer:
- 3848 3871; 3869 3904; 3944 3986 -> 7.54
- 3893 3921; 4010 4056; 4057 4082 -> -2.99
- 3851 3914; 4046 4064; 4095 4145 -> -4.90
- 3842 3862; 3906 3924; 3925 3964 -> -2.16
